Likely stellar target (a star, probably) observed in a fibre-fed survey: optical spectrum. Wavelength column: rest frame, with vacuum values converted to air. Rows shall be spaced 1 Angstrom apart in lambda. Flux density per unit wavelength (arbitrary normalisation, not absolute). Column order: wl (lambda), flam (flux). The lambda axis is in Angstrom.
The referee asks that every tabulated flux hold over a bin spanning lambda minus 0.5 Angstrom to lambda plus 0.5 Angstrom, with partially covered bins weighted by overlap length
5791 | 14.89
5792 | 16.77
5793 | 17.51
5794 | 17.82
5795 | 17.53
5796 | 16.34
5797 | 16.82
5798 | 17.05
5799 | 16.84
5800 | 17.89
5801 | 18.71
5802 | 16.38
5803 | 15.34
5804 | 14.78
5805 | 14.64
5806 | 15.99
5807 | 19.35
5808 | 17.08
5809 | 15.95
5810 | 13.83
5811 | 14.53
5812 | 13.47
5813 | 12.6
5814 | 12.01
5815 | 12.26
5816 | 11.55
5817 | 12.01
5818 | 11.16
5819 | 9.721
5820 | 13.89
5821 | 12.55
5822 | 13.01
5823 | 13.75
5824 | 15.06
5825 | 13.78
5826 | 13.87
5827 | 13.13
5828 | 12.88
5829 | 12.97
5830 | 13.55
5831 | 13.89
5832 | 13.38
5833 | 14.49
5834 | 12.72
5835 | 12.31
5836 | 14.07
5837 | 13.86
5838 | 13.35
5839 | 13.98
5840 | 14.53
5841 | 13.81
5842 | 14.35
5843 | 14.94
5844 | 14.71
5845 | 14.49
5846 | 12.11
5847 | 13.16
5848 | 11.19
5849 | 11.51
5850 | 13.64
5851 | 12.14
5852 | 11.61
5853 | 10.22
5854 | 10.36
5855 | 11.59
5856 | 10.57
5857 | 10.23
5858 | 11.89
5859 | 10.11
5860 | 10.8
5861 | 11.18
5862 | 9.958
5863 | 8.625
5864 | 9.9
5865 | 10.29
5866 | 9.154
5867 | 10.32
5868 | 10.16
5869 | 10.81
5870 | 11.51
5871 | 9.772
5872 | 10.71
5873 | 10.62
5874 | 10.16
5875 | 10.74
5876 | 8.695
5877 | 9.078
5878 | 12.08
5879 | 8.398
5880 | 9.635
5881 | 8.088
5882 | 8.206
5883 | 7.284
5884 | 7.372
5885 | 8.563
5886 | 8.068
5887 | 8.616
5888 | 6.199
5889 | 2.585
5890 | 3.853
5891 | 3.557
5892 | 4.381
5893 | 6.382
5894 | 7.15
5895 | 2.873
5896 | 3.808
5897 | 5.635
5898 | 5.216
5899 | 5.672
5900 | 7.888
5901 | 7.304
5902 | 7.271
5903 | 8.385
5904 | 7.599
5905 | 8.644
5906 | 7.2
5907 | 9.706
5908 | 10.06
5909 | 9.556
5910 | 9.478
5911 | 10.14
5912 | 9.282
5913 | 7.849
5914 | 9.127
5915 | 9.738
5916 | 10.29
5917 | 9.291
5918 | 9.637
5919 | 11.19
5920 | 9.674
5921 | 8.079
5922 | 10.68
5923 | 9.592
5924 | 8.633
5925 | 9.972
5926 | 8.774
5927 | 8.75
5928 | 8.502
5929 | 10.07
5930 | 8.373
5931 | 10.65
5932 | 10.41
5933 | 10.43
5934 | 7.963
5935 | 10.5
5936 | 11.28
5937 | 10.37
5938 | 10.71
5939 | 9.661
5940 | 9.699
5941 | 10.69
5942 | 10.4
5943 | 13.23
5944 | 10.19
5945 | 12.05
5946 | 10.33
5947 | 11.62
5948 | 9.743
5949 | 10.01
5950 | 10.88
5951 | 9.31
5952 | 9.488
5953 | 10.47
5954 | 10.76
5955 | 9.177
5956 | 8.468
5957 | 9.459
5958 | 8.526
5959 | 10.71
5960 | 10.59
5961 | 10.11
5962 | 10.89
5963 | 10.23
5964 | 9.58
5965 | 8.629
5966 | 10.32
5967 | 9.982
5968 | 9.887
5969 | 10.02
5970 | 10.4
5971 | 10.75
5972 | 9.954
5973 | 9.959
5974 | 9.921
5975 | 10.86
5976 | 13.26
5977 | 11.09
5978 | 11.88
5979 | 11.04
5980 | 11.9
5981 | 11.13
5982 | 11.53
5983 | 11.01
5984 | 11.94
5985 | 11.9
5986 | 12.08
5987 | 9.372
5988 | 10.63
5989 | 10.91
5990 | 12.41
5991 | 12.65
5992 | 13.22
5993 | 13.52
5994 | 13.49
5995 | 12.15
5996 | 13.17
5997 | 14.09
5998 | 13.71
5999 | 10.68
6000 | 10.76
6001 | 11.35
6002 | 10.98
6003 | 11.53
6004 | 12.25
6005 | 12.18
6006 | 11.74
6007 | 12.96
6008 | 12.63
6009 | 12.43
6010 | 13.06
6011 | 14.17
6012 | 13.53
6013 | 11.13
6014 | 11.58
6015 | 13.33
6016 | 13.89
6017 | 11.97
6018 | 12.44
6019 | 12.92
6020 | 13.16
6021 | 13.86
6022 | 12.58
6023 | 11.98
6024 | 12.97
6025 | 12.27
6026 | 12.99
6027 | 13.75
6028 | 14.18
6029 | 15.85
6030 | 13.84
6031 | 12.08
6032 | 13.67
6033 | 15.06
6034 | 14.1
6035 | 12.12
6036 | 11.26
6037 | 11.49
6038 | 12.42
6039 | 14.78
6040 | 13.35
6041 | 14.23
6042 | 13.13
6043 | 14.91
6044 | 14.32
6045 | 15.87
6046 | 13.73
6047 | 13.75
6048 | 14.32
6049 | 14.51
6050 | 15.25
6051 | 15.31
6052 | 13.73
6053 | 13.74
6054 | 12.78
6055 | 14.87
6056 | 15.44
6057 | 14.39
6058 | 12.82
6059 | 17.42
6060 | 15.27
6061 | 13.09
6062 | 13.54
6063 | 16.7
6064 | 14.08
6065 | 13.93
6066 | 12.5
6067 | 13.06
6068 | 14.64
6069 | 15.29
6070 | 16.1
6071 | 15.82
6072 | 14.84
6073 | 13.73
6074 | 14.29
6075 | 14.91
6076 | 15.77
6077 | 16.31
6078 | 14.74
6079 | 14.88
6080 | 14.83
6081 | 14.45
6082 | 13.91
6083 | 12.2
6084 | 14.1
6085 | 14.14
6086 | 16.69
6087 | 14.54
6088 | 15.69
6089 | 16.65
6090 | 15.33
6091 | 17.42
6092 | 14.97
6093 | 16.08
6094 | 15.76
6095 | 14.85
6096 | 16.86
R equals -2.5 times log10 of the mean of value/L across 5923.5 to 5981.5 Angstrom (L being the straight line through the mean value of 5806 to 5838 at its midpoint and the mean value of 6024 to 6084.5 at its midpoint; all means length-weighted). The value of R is 0.334 mag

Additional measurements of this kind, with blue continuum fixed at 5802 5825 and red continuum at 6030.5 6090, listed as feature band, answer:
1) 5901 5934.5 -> 0.461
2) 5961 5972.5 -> 0.372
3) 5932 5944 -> 0.328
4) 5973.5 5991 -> 0.240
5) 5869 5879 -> 0.334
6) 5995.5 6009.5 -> 0.170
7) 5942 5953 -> 0.306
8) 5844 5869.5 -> 0.249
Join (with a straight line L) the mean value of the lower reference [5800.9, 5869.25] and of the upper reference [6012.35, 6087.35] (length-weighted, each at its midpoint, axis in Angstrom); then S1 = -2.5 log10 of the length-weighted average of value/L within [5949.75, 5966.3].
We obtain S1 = 0.344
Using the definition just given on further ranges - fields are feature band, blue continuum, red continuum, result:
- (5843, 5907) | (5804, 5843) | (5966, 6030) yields 0.409 mag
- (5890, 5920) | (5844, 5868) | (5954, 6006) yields 0.400 mag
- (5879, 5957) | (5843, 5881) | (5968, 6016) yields 0.281 mag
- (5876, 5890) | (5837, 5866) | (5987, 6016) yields 0.459 mag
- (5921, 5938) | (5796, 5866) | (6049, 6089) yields 0.391 mag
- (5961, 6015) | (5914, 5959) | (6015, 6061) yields 0.030 mag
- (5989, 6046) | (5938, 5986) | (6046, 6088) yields -0.026 mag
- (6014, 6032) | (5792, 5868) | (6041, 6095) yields 0.105 mag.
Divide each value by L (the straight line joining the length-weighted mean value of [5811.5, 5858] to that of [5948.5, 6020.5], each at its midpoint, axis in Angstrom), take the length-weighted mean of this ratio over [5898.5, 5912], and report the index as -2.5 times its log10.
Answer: 0.398 mag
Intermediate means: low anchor 12.8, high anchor 11.4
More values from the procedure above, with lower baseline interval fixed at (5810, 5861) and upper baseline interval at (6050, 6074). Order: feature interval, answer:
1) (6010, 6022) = 0.100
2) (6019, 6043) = 0.076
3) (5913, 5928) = 0.381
